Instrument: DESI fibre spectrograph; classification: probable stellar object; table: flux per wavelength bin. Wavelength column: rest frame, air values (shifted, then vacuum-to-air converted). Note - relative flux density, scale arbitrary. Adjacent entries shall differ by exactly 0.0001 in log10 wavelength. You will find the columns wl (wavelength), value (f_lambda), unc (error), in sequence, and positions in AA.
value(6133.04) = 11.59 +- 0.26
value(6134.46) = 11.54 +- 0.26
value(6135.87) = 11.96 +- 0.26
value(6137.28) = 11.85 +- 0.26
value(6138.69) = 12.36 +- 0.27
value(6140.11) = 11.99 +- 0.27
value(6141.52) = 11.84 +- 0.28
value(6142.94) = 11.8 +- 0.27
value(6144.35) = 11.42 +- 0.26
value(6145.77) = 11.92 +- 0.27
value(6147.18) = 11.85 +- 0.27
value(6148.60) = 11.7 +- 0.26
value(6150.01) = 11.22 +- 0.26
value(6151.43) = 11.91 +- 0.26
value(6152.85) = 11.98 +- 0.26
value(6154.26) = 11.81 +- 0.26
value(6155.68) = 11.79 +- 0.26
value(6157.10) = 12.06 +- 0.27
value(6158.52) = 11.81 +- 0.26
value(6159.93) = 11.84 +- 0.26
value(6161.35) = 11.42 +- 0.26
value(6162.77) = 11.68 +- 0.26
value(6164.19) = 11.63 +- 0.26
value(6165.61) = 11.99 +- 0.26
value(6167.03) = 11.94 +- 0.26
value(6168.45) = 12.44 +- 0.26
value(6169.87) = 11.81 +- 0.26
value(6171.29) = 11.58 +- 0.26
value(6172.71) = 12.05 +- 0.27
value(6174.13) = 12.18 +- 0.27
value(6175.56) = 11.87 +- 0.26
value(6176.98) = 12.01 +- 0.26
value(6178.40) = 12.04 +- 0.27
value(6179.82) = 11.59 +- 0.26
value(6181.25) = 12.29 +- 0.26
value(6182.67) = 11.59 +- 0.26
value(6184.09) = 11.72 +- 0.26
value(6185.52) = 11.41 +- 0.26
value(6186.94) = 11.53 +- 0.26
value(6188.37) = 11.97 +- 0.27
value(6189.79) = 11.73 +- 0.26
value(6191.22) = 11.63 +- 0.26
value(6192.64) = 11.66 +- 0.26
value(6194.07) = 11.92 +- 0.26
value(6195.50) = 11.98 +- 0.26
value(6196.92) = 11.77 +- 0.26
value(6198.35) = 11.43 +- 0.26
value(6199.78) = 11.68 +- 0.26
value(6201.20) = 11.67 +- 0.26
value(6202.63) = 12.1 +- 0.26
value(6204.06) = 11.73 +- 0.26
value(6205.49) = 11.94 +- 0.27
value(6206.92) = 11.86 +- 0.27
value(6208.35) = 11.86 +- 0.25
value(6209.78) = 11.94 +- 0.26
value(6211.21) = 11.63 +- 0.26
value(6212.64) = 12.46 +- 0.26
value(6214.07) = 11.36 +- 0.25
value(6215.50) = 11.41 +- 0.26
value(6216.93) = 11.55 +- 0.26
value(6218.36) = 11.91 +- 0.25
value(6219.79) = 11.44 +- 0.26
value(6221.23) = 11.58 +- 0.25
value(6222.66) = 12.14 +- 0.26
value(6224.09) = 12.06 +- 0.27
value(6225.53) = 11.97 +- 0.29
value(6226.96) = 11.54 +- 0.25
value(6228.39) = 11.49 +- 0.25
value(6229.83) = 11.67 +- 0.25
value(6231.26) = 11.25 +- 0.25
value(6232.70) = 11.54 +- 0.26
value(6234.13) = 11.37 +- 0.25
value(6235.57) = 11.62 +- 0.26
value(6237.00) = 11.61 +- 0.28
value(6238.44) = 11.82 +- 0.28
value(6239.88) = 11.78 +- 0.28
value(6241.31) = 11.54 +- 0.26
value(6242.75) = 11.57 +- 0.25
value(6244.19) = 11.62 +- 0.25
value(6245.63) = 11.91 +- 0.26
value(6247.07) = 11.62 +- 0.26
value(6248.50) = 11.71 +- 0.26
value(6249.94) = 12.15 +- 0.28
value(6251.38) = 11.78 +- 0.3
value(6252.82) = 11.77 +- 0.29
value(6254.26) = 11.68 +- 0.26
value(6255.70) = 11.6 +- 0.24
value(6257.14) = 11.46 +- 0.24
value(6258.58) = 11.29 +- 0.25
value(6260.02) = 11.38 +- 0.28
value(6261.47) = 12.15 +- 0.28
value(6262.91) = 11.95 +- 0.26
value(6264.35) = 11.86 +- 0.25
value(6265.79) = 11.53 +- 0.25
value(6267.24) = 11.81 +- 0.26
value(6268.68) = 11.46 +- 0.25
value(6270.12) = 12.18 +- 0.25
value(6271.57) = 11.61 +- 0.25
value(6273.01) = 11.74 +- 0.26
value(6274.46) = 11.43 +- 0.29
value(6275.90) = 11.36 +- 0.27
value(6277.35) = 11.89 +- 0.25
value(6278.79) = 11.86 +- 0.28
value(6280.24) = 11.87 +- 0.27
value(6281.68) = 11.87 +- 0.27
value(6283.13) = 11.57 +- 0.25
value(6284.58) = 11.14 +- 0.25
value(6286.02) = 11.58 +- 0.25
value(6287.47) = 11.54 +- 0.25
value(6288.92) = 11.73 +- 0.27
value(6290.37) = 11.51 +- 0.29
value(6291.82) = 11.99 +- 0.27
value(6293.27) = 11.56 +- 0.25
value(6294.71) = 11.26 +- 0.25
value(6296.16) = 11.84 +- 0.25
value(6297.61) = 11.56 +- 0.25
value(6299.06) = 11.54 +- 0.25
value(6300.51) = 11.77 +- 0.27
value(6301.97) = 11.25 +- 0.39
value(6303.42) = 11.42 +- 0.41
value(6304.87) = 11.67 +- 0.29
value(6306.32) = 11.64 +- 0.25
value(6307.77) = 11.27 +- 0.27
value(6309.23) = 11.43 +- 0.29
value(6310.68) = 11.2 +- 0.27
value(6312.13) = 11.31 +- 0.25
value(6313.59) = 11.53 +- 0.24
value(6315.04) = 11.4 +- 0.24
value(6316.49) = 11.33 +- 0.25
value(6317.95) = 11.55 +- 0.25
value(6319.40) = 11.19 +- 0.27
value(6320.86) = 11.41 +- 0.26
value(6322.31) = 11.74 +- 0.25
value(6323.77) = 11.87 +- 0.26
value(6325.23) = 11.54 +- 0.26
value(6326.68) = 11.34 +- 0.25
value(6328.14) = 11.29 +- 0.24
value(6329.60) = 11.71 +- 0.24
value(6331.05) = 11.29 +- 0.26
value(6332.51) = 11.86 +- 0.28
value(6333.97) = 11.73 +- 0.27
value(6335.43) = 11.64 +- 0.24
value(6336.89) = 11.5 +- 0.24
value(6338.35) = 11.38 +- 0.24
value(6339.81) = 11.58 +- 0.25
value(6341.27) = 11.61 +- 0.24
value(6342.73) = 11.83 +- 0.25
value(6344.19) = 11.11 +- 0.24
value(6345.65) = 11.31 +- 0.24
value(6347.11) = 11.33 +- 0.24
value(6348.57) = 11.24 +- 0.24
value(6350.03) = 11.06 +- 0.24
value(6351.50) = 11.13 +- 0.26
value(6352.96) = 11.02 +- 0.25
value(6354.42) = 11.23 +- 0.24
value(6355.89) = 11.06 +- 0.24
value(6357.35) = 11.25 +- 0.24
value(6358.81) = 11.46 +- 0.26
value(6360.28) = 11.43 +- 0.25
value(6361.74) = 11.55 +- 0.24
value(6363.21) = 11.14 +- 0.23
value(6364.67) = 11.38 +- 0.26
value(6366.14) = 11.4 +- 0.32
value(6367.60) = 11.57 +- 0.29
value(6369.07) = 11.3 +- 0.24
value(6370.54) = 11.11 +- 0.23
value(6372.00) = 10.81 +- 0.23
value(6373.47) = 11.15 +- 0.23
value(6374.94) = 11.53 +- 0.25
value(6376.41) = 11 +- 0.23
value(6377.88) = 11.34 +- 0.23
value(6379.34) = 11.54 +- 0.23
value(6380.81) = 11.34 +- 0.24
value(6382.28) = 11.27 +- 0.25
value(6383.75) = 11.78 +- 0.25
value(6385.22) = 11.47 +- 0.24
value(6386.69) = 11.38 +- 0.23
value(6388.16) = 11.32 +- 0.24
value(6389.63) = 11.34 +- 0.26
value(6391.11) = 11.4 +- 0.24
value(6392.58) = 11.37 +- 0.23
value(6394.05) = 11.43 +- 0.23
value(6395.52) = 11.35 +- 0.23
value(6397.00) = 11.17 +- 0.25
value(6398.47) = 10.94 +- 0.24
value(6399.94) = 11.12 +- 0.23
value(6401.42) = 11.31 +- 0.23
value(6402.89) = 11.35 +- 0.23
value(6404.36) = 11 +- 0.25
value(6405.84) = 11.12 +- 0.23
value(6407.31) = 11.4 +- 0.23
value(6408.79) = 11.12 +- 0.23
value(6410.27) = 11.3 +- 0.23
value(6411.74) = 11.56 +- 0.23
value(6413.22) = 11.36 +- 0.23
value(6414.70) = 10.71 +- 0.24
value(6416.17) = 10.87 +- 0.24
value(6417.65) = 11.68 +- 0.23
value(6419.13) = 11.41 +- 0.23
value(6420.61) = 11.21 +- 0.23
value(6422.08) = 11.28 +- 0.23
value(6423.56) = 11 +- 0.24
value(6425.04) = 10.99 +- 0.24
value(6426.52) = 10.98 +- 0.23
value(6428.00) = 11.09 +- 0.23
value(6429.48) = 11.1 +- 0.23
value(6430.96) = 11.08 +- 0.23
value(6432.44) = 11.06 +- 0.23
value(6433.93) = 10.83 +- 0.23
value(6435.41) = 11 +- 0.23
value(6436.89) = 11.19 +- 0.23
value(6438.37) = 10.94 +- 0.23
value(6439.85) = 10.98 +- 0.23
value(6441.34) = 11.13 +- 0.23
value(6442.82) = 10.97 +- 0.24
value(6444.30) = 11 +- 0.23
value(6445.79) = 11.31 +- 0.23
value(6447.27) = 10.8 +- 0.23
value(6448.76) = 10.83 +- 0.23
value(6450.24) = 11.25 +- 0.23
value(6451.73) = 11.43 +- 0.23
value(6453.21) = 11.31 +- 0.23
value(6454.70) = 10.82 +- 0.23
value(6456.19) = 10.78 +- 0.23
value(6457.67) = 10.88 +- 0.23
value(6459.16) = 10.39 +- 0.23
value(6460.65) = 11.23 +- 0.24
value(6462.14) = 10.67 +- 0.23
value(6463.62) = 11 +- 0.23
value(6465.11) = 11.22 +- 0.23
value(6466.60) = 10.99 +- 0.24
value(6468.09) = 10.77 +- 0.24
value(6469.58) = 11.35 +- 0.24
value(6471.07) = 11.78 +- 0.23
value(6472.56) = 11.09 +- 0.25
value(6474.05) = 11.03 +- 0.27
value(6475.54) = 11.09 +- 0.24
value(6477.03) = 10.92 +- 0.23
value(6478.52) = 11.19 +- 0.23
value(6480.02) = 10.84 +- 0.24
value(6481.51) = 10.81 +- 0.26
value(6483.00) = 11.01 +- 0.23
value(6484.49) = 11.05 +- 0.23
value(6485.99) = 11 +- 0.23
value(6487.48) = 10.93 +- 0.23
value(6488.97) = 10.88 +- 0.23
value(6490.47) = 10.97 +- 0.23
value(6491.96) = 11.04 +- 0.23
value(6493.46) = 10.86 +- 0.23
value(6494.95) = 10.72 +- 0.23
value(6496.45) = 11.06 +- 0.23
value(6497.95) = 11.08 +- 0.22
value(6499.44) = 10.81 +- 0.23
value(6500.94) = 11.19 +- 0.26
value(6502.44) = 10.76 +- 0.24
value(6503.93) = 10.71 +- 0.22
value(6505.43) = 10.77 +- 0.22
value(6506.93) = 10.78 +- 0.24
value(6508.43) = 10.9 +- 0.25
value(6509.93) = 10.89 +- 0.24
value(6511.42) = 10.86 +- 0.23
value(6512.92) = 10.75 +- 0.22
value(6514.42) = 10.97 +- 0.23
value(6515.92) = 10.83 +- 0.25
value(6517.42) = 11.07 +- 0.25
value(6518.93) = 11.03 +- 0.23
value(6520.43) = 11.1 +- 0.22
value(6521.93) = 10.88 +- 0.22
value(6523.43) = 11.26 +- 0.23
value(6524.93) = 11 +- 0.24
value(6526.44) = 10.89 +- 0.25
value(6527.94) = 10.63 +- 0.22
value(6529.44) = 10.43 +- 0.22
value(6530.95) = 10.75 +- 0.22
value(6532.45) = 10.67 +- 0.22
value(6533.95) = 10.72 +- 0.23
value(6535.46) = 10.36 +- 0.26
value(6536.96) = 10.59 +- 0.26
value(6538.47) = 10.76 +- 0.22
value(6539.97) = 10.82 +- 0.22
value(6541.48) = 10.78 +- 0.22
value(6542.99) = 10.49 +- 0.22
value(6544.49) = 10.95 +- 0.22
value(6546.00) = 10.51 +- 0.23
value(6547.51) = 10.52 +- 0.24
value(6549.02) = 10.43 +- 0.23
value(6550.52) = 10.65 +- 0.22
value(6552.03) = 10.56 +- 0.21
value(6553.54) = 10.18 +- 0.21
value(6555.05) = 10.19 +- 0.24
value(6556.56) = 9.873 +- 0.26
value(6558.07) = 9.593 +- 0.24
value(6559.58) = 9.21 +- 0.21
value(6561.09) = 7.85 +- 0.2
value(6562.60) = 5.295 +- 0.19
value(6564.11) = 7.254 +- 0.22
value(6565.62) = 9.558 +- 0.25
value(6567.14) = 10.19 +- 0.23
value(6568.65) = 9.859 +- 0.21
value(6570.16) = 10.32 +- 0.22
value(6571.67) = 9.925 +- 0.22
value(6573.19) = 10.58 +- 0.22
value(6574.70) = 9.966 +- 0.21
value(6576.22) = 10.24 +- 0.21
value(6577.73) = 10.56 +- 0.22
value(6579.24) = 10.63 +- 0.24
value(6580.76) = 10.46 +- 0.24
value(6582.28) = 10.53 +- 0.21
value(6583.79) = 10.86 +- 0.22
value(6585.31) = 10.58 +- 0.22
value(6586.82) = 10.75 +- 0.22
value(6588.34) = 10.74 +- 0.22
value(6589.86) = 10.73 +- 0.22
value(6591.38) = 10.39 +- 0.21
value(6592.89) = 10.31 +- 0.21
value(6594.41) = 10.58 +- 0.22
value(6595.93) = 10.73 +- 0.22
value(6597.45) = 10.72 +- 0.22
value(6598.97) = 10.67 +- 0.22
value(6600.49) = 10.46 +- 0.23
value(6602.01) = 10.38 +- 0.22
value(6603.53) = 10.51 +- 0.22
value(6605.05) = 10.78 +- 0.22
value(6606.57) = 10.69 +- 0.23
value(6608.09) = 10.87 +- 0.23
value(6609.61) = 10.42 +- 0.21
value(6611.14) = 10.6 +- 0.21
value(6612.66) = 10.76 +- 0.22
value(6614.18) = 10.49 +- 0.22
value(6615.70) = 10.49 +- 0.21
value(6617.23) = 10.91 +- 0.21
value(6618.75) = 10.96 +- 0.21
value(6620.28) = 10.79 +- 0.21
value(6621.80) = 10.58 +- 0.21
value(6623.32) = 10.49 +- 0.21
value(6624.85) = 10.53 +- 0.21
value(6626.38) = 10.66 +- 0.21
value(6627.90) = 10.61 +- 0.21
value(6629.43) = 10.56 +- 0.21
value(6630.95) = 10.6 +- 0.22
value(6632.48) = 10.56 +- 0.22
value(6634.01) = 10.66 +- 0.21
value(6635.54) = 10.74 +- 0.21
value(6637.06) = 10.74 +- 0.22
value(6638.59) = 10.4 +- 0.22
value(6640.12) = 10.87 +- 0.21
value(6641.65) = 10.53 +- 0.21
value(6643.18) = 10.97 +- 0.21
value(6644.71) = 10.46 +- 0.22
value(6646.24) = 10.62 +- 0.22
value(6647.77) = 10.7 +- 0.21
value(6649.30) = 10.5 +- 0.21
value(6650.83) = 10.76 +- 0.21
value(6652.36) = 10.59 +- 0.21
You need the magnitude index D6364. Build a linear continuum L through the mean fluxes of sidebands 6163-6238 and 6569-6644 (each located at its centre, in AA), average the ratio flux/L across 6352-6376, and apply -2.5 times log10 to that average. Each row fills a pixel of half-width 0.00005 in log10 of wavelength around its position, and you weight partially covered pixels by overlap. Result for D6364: 0.00 mag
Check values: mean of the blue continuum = 11.8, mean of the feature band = 11.3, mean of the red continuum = 10.6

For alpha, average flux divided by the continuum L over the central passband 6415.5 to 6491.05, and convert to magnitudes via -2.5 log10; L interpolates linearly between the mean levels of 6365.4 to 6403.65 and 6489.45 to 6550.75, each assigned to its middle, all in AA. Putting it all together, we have 0.00 mag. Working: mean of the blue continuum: 11.3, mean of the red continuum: 10.8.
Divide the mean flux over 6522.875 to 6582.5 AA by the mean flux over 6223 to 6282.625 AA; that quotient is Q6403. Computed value 0.87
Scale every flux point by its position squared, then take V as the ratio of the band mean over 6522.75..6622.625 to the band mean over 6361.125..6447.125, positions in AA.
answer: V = 1.0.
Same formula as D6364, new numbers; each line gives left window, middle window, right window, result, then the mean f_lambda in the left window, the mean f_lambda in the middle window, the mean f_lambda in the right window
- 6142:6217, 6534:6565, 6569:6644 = 0.09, 11.8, 9.86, 10.6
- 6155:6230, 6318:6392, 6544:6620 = -0.02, 11.8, 11.4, 10.2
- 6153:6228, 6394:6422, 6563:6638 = -0.01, 11.8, 11.2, 10.4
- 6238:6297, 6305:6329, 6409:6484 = 0.01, 11.7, 11.4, 11.1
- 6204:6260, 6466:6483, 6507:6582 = -0.05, 11.7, 11.1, 10.3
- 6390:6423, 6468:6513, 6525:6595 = -0.03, 11.2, 11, 10.2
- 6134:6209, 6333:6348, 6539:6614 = -0.03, 11.8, 11.5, 10.2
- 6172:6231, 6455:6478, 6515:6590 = -0.04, 11.8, 11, 10.3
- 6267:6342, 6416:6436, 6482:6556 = 0.00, 11.6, 11.1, 10.8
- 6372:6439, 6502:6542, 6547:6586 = -0.06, 11.2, 10.8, 9.84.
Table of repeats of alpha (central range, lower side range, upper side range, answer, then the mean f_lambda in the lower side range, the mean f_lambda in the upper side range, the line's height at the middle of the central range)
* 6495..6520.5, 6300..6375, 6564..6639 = -0.01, 11.4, 10.5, 10.8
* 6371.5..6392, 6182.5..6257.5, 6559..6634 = -0.02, 11.7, 10.3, 11.1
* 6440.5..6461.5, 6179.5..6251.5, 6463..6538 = 0.01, 11.7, 10.9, 11.1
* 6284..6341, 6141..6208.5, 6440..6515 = -0.01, 11.8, 11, 11.4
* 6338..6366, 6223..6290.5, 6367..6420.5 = 0.01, 11.7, 11.3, 11.4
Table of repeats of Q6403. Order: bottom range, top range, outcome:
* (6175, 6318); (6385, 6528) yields 0.95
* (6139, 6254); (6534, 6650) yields 0.88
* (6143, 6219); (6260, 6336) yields 0.98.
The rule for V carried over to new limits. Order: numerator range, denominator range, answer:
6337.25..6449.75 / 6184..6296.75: 1.01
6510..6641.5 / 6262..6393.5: 0.98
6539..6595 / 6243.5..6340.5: 0.95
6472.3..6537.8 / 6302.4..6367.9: 1.01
